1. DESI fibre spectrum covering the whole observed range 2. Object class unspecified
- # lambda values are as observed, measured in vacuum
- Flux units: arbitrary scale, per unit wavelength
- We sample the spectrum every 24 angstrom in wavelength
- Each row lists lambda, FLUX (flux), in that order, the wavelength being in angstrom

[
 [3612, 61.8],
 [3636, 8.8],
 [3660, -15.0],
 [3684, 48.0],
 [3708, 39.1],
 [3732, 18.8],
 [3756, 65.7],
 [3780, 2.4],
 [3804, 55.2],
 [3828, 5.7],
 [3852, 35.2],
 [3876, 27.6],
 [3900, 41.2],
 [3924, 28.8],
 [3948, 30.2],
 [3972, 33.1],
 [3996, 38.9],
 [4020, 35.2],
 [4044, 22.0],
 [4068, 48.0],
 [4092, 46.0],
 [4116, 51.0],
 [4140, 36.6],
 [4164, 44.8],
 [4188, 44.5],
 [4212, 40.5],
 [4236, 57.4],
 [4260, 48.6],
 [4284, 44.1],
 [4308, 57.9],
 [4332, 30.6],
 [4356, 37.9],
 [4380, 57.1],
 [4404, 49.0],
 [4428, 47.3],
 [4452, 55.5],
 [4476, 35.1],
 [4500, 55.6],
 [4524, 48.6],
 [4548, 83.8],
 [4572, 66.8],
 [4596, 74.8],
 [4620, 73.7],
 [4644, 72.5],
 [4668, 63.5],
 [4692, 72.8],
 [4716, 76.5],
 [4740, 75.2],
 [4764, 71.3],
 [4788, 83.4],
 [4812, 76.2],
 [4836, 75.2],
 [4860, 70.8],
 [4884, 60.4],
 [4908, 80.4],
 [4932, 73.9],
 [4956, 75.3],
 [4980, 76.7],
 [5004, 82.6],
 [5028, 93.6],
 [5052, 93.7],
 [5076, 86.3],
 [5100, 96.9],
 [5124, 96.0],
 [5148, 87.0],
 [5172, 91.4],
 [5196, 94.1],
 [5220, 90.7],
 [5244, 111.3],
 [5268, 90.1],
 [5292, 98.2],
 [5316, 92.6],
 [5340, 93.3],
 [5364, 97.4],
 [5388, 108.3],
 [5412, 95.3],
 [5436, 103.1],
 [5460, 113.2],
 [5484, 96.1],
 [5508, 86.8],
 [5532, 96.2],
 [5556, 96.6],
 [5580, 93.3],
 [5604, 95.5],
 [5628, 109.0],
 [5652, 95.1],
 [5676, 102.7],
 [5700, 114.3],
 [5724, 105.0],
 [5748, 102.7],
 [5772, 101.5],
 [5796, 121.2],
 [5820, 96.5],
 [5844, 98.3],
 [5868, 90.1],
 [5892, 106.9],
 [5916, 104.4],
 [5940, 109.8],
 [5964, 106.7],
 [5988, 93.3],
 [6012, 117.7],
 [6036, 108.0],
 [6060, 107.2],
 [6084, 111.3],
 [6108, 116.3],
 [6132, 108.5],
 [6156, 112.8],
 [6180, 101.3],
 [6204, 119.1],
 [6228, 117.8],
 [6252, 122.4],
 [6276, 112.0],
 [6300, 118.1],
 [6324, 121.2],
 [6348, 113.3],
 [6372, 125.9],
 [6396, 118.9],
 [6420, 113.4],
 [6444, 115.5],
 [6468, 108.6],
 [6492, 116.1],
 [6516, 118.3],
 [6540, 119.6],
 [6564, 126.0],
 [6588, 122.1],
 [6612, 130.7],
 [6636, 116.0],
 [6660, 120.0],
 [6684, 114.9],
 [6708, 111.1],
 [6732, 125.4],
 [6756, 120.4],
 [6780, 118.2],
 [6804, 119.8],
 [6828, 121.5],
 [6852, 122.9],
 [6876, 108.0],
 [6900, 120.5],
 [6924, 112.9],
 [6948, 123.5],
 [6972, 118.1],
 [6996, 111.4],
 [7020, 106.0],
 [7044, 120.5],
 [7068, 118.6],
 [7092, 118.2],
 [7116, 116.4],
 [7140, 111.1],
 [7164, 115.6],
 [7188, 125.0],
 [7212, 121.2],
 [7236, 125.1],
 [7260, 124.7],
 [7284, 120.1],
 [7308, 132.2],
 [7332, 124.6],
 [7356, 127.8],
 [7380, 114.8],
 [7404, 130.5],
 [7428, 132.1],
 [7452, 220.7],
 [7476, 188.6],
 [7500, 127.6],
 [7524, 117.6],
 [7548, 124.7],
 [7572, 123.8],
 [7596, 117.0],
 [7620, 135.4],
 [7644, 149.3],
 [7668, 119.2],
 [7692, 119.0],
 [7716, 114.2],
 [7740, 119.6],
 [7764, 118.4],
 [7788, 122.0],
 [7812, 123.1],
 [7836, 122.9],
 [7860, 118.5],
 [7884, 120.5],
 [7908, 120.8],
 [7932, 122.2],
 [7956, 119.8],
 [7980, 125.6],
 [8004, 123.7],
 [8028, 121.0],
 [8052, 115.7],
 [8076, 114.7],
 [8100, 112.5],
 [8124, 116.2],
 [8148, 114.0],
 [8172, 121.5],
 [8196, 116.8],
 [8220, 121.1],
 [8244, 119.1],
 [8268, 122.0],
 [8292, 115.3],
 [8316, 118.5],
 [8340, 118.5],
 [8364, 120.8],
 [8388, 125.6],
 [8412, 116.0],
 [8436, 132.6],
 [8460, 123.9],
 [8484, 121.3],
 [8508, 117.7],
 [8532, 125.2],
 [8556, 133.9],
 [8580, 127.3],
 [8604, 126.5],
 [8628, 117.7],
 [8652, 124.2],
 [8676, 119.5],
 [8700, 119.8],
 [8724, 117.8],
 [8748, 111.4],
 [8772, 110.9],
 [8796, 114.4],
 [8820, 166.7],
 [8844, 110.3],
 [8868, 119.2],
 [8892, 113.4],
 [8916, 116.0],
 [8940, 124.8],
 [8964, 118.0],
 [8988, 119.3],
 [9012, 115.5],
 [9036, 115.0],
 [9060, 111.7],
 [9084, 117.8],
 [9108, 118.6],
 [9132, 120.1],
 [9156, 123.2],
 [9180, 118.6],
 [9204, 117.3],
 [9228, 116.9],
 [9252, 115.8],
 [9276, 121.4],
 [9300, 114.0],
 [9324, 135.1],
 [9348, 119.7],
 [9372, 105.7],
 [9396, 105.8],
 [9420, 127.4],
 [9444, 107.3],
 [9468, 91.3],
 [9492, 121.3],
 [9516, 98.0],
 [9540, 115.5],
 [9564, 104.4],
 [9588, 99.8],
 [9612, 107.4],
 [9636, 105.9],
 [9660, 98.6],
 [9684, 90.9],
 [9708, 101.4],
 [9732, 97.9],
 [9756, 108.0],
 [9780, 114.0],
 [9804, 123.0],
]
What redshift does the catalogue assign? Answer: 0.136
